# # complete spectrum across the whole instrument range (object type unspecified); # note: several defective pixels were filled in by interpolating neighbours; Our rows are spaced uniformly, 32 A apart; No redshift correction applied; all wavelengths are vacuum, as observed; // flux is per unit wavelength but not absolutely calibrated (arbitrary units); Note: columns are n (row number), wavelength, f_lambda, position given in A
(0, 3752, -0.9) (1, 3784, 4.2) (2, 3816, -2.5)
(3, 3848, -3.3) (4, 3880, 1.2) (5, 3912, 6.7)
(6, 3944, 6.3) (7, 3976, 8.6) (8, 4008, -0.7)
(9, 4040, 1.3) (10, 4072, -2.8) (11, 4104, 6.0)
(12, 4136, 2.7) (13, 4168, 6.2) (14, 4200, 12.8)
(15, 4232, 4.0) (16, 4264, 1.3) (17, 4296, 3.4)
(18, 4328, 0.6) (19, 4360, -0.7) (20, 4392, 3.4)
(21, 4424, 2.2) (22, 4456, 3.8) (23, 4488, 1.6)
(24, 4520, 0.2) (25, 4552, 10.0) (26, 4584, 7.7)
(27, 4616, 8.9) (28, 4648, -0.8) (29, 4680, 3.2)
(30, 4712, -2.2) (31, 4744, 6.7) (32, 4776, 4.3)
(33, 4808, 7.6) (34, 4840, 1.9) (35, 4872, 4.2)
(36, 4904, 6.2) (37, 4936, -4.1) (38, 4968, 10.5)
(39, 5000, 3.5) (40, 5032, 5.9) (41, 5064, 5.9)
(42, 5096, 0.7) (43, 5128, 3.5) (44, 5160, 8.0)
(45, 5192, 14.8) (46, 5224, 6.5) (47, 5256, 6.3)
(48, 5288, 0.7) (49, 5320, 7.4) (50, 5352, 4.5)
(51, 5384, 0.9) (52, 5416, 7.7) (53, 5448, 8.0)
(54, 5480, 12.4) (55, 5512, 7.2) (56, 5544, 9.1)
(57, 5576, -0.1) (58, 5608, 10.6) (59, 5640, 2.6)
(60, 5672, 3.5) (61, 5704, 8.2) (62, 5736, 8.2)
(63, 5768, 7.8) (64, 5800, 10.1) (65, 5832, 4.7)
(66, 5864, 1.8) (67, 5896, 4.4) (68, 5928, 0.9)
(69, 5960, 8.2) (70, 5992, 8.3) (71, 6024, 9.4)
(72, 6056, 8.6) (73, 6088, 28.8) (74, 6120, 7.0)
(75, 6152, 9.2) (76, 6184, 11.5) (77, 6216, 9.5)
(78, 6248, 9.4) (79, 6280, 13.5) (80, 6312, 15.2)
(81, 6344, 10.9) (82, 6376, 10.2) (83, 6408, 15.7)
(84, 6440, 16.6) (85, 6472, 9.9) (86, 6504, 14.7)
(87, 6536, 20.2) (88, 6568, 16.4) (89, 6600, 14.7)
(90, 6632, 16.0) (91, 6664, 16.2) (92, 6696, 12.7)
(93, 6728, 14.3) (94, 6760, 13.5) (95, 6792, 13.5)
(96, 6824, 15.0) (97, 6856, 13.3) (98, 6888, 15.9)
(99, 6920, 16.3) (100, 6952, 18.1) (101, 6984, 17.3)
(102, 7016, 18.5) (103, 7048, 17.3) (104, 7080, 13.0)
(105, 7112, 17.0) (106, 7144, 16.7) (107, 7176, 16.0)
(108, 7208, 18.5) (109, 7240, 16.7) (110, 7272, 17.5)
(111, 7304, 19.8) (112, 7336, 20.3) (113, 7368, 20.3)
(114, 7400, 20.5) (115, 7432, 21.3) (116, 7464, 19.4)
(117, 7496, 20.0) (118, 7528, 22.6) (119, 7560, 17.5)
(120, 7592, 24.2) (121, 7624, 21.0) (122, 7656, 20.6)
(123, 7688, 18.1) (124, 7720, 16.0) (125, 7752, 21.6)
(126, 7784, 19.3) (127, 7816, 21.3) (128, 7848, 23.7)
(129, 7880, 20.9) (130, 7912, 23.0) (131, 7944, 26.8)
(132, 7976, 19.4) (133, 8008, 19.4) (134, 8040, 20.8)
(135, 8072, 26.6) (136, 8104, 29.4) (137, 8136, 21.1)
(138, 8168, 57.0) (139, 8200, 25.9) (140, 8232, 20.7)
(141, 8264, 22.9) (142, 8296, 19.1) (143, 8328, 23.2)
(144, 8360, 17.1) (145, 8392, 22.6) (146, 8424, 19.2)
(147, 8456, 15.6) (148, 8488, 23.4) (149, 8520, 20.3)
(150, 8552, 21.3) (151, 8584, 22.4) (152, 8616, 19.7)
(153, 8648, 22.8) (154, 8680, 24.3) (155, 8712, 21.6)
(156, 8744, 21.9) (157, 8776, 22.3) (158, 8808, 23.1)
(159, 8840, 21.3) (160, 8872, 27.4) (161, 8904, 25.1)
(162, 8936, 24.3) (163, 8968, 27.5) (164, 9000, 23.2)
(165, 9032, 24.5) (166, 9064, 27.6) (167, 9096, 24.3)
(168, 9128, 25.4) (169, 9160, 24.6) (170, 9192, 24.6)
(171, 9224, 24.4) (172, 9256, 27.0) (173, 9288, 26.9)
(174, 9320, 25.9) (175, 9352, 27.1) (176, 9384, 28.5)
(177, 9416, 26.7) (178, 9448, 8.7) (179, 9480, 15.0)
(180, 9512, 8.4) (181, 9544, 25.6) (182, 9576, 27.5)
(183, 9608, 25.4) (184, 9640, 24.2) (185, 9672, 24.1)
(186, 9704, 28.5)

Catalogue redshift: 0.632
